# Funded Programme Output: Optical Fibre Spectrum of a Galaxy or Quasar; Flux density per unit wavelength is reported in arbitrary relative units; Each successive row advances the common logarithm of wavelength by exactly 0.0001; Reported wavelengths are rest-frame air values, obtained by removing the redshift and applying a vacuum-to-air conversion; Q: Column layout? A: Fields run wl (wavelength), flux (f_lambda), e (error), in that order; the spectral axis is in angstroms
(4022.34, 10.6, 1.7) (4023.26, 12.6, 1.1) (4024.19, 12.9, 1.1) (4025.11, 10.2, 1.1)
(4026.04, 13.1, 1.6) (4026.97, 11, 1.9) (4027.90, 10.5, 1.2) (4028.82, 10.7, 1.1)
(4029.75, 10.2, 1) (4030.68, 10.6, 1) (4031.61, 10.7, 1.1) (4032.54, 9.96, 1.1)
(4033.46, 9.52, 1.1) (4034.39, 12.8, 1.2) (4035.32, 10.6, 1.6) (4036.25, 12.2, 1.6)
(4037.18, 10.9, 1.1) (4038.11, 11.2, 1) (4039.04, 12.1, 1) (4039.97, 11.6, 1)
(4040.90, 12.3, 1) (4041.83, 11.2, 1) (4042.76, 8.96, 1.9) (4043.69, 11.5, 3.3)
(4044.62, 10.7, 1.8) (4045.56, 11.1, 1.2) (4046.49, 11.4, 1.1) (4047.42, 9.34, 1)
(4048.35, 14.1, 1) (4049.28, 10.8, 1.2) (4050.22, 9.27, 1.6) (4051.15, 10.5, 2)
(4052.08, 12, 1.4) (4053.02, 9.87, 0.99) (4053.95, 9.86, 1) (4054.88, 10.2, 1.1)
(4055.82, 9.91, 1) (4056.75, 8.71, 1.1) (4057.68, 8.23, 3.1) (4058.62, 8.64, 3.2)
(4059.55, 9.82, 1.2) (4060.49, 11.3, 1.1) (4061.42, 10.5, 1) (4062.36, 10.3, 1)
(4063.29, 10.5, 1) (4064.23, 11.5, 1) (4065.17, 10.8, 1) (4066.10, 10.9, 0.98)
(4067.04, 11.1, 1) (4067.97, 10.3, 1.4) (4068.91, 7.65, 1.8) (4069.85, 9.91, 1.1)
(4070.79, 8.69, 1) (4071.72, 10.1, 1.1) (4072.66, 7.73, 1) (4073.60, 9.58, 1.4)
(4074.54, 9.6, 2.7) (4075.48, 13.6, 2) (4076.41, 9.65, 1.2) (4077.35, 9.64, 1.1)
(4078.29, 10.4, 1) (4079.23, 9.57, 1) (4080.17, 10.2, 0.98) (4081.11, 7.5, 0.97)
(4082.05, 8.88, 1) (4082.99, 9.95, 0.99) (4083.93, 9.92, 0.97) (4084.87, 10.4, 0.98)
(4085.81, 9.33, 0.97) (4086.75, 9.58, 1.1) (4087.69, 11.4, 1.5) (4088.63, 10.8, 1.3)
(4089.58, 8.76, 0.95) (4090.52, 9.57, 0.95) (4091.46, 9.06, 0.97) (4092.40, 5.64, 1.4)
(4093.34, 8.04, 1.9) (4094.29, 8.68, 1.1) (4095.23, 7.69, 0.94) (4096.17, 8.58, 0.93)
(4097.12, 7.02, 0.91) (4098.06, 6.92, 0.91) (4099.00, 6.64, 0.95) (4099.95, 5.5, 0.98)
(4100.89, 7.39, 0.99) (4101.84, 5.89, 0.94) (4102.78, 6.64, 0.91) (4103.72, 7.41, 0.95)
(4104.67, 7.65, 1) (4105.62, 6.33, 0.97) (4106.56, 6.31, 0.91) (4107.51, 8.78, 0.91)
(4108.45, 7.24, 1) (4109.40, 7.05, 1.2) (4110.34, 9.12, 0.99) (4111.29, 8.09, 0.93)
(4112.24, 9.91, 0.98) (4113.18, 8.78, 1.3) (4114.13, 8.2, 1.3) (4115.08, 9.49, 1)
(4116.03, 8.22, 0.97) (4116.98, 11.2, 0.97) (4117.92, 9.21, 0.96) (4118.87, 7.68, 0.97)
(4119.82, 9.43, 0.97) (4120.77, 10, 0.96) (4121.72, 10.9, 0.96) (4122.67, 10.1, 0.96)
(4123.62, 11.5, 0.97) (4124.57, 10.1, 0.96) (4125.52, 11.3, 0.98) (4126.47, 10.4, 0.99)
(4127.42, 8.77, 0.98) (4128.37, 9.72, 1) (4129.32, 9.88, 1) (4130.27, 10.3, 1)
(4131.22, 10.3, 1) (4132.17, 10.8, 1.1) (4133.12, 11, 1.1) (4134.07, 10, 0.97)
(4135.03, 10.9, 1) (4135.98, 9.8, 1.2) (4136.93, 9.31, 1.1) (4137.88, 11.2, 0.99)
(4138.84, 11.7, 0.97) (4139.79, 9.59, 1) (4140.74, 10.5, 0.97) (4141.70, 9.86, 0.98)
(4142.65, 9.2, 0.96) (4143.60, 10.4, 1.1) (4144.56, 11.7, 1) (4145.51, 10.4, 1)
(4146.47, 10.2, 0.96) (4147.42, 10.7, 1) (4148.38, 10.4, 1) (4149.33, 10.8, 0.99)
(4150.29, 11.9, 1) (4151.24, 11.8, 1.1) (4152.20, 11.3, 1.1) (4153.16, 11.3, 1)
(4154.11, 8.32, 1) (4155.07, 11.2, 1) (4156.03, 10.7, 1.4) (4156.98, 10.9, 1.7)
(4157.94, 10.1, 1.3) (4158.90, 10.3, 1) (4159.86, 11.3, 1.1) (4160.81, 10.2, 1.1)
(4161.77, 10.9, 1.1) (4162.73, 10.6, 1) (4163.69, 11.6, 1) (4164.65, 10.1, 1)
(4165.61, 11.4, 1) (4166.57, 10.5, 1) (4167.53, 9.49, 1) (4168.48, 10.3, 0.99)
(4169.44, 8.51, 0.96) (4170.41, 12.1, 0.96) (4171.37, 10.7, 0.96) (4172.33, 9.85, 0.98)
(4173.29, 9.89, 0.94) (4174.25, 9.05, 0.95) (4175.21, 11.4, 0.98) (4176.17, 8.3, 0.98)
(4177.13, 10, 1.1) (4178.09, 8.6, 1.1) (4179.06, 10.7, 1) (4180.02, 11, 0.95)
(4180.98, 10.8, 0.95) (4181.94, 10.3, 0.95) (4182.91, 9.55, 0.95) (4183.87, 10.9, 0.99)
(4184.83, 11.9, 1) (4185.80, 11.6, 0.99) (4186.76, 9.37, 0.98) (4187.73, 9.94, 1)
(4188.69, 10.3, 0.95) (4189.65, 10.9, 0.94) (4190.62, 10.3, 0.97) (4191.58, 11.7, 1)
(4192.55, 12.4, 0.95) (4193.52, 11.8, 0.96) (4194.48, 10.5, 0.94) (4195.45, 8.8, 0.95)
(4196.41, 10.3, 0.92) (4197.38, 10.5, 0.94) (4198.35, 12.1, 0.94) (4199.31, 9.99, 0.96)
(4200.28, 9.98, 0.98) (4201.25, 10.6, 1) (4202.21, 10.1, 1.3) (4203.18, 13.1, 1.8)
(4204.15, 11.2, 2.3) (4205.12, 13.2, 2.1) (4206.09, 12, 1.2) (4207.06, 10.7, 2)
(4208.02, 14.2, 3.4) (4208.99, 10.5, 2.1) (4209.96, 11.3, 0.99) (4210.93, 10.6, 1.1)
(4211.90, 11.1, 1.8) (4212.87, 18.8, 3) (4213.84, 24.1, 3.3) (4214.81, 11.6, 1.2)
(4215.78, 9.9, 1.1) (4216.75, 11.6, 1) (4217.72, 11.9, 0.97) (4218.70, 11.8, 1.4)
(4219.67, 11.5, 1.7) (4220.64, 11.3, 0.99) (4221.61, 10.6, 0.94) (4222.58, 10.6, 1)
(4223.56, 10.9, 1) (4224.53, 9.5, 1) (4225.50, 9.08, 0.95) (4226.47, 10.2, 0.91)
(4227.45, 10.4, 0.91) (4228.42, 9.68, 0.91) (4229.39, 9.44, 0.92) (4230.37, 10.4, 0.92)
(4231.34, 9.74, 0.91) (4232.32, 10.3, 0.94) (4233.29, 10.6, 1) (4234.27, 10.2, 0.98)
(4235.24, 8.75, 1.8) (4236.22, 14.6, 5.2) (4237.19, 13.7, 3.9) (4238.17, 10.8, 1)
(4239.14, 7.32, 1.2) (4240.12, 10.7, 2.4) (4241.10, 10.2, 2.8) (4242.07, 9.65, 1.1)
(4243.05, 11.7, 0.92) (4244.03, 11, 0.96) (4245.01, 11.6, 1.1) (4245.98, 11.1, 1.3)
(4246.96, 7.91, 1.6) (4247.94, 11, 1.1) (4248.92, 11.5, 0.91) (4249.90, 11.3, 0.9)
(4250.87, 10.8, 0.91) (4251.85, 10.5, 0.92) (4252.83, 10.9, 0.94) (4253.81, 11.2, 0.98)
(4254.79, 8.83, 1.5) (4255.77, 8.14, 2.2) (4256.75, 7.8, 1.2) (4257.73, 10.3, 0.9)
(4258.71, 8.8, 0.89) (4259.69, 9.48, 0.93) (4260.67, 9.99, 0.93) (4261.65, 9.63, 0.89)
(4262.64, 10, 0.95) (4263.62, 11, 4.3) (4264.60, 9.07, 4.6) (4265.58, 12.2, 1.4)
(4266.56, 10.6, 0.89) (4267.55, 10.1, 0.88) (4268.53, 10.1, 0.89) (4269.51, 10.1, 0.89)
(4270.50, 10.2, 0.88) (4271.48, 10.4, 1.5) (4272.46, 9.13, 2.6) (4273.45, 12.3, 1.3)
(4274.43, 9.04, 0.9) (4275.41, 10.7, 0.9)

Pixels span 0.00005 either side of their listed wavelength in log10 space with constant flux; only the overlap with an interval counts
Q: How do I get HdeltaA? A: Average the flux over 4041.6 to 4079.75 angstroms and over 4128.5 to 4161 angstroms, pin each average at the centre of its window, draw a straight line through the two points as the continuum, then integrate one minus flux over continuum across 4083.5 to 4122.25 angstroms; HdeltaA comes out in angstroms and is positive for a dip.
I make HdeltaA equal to 7.4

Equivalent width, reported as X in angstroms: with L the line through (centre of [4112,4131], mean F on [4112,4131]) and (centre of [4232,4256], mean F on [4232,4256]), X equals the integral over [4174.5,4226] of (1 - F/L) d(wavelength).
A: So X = -4.6 angstroms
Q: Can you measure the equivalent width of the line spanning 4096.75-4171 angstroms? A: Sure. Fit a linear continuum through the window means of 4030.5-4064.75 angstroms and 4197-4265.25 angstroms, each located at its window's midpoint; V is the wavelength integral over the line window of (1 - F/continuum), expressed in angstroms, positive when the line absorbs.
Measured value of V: 7.8 angstroms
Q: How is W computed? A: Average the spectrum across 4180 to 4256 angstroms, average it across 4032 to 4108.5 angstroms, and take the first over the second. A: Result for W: 1.1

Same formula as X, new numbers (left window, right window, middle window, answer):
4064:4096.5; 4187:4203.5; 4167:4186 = 0.6 angstroms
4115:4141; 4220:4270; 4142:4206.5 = -2.7 angstroms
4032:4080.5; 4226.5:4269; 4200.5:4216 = -3.5 angstroms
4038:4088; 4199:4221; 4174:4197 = 2.8 angstroms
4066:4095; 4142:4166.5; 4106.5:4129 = 1.9 angstroms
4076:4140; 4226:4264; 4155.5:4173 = -1.8 angstroms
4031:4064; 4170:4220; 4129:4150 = 1.2 angstroms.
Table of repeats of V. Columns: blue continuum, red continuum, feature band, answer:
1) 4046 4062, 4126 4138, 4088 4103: 3.6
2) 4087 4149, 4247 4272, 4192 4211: -2.9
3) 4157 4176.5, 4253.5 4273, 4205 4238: -5.0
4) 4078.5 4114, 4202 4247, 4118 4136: -2.2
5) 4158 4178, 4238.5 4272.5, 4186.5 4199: -0.6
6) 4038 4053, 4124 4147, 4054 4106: 8.2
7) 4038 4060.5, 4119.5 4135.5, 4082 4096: 1.7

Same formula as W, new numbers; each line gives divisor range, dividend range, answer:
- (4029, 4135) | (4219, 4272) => 1.07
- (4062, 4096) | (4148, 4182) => 1.09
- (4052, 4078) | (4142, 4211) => 1.07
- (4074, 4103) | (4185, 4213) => 1.27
